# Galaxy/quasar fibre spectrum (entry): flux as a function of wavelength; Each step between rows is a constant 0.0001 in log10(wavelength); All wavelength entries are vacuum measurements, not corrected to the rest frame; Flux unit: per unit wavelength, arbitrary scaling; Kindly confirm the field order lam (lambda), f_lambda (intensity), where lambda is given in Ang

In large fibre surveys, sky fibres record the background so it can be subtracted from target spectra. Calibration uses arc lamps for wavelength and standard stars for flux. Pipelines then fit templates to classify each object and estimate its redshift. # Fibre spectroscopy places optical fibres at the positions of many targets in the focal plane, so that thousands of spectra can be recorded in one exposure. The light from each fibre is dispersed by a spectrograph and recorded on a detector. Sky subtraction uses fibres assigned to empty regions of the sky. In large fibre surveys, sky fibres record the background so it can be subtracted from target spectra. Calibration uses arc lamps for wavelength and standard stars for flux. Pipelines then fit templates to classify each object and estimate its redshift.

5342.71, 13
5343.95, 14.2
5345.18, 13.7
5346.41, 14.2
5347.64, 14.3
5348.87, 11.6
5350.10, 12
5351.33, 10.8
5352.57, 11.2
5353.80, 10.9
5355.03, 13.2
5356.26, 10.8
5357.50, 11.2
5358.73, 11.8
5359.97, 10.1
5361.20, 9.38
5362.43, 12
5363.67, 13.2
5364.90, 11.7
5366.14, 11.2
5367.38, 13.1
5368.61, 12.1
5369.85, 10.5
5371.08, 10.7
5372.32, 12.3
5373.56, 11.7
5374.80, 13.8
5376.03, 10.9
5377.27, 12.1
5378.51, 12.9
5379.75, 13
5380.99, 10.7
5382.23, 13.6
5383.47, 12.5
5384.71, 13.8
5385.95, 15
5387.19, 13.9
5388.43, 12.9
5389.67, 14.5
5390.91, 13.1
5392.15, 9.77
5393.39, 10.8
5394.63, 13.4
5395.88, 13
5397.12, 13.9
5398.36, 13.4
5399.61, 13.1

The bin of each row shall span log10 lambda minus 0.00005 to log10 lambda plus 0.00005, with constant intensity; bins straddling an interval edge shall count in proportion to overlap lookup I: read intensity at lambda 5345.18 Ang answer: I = 13.7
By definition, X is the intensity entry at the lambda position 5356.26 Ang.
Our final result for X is 10.8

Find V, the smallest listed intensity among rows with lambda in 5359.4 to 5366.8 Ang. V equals 9.38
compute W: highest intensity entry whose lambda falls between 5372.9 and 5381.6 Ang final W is 13.8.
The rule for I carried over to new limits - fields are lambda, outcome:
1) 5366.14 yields 11.2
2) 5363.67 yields 13.2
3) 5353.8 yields 10.9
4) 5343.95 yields 14.2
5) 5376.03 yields 10.9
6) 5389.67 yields 14.5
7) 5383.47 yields 12.5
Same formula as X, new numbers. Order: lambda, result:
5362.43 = 12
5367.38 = 13.1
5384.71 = 13.8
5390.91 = 13.1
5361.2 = 9.38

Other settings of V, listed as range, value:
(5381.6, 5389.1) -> 12.5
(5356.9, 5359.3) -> 11.2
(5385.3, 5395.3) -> 9.77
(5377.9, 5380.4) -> 12.9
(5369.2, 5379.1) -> 10.5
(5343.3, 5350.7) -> 11.6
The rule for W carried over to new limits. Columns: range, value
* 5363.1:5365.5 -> 13.2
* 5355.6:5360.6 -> 11.8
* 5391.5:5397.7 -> 13.9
